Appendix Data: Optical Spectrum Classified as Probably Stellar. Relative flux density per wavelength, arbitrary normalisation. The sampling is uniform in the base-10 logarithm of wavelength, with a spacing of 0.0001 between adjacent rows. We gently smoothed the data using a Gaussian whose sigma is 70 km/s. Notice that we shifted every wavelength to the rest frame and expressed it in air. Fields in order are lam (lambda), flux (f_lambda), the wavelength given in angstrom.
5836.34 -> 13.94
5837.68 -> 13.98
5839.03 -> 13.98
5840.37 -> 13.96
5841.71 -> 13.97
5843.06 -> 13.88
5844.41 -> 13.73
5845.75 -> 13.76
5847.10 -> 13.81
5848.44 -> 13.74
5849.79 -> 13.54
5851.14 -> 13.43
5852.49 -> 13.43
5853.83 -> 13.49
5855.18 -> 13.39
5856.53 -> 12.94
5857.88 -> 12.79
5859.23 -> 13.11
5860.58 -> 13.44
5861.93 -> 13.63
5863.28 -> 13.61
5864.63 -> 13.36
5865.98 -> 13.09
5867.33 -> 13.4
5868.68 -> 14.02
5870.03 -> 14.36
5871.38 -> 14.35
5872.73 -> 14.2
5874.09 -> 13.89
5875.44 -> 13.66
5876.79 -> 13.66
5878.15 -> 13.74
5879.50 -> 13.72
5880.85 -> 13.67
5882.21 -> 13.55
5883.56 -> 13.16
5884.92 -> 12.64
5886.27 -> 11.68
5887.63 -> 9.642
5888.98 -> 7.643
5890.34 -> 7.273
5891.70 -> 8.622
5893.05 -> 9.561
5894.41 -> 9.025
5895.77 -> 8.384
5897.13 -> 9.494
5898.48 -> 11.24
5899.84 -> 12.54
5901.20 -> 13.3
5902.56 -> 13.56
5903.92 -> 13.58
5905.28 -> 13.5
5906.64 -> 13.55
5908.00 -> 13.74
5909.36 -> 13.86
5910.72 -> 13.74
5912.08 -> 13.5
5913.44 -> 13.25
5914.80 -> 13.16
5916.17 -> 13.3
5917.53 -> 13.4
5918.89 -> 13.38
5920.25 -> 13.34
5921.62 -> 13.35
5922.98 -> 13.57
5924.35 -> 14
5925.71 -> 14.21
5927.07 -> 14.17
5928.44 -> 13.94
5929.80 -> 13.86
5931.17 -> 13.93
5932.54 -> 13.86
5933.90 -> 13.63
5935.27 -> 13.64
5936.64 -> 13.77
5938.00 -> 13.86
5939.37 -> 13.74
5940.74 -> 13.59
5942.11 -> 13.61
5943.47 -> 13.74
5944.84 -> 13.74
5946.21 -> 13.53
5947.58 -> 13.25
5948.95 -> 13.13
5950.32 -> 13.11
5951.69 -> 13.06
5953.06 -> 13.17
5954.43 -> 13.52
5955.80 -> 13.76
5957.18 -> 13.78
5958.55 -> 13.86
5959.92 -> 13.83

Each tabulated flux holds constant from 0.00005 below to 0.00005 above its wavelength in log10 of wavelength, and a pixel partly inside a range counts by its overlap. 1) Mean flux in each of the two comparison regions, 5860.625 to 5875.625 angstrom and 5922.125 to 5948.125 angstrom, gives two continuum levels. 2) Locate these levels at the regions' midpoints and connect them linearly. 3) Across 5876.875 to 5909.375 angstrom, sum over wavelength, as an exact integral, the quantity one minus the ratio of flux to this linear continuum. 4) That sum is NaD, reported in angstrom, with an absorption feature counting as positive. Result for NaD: 4.9 angstrom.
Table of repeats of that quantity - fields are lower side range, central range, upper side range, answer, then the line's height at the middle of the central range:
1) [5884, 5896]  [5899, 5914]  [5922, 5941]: -3.0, 11.2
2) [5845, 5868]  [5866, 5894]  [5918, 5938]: 2.5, 13.5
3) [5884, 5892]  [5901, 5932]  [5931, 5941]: -4.0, 12.1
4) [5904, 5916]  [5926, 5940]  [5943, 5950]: -0.4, 13.5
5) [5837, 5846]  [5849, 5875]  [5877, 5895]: -1.9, 12.6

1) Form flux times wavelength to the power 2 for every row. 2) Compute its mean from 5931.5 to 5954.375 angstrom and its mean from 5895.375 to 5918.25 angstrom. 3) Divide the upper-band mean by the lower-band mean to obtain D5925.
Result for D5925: 1.1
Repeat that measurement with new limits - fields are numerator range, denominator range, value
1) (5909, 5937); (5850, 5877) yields 1.03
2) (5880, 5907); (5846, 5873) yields 0.84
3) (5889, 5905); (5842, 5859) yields 0.79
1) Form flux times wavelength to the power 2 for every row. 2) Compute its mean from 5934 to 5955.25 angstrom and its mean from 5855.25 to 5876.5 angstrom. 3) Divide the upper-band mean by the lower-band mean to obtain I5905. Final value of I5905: 1.02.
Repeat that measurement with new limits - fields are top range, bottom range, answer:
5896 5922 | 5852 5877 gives 0.97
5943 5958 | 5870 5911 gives 1.13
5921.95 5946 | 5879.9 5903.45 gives 1.28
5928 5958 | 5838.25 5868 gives 1.04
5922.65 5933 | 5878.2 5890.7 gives 1.21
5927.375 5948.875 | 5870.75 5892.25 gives 1.14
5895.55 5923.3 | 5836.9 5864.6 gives 0.97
